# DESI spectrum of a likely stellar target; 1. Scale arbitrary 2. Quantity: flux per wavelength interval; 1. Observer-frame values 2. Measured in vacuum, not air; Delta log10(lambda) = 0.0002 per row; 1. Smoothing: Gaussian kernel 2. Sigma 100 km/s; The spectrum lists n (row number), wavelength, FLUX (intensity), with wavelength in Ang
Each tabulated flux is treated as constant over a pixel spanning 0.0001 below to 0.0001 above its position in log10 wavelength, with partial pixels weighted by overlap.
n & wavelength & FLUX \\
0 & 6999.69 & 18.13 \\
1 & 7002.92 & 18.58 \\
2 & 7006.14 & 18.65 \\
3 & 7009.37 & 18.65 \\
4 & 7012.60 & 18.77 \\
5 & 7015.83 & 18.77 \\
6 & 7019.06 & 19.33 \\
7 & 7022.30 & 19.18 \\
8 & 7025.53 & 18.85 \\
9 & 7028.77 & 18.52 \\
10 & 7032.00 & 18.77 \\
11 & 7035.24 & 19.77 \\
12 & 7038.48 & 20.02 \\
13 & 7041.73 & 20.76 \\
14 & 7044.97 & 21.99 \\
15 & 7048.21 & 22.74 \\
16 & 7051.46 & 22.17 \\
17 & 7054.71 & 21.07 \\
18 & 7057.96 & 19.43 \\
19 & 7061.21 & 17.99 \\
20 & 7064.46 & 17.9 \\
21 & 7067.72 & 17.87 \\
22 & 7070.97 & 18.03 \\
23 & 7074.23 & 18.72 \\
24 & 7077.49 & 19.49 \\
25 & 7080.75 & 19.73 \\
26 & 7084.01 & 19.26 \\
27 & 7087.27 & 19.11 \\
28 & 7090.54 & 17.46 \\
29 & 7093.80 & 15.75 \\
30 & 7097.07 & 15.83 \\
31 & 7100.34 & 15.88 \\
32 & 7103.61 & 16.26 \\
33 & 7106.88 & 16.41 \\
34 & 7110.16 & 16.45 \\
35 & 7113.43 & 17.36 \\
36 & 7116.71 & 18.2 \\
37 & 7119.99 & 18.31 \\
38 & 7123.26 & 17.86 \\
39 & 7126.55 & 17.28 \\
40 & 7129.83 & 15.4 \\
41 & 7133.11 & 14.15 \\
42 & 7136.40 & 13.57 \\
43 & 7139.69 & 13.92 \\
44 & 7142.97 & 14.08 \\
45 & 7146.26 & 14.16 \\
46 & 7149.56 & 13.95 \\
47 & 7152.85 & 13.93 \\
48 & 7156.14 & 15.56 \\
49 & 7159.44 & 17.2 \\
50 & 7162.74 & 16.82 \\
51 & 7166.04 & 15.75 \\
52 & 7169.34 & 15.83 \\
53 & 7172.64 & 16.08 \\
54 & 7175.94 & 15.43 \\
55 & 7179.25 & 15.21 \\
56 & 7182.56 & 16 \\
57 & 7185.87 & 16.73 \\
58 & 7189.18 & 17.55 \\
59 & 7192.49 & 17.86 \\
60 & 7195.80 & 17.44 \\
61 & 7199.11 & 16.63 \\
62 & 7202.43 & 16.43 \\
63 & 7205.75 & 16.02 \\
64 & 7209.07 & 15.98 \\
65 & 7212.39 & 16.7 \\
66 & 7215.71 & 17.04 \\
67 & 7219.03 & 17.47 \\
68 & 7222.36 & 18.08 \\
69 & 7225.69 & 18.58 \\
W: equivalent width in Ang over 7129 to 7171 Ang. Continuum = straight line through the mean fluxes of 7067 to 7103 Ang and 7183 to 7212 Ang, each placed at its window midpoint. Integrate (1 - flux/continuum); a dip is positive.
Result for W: 5.6 Ang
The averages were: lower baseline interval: 17.9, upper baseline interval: 16.8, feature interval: 14.9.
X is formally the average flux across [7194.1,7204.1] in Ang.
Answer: 16.8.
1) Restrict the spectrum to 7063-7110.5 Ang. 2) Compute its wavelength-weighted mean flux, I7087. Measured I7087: 17.6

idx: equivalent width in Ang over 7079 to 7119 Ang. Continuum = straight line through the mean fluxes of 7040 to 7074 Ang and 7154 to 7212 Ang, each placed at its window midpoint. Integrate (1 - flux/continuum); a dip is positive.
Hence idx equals 3.0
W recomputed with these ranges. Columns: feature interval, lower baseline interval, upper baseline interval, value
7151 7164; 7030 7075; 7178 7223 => 1.4 Ang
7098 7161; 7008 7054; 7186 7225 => 8.7 Ang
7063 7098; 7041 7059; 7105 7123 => 2.4 Ang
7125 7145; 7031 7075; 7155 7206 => 3.3 Ang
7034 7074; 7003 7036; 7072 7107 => -3.6 Ang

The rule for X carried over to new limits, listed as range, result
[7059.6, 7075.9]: 18.1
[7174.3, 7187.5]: 15.8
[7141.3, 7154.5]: 14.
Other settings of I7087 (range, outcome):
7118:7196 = 15.8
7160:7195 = 16.4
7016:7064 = 20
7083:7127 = 17.2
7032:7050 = 20.9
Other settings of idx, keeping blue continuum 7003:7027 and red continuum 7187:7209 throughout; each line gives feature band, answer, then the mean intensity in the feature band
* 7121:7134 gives 0.9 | 16.4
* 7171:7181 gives 0.9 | 15.6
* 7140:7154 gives 2.8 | 14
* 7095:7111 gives 1.6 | 16.1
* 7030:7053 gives -2.8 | 20.8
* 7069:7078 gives -0.2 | 18.6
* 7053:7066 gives -0.5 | 19.1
